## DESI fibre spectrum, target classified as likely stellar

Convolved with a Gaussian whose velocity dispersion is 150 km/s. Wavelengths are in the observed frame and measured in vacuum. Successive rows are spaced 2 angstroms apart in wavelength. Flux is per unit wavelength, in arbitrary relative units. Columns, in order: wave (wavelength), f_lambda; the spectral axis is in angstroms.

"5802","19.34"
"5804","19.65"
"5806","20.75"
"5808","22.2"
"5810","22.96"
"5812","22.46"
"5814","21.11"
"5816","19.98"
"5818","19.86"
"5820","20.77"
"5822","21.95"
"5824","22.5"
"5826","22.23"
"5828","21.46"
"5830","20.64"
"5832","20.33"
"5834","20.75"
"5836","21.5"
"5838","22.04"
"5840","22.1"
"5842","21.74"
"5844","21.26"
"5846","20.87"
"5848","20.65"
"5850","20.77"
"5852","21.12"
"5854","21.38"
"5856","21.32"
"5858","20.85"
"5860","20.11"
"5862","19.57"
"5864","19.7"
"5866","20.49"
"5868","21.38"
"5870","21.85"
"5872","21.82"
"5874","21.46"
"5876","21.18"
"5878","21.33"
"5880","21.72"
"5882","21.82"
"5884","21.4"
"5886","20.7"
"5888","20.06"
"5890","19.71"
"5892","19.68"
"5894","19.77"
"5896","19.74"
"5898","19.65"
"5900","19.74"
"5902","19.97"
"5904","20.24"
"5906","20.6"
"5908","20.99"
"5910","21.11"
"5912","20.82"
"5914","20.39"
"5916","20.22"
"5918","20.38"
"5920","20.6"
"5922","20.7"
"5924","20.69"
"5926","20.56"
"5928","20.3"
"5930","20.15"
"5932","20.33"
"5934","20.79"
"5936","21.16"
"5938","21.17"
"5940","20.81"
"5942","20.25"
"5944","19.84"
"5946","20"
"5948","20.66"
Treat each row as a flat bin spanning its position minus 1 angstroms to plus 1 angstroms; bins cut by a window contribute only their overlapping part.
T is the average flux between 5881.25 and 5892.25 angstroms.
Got 20.6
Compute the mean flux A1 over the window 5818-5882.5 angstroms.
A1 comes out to 21.2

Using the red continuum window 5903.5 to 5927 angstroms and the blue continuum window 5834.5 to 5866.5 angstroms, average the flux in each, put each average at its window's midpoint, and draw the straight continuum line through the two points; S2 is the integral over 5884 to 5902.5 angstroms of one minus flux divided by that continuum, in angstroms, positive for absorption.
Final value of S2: 0.7 angstroms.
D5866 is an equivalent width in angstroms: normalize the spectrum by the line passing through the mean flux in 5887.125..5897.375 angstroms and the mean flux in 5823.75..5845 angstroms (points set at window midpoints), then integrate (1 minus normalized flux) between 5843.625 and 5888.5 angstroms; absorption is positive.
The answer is -1.0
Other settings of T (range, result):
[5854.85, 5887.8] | 21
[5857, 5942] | 20.6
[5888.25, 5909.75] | 20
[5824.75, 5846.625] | 21.4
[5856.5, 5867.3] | 20.2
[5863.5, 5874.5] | 21.2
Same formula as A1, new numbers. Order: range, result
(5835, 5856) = 21.3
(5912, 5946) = 20.5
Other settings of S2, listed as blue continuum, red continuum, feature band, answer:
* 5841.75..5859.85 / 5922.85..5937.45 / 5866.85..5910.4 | 0.2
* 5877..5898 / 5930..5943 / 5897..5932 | 0.4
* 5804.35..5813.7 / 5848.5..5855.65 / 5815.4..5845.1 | 0.2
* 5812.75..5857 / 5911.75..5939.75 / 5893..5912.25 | 0.5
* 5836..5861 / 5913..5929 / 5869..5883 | -0.4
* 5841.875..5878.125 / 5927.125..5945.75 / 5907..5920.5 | 0.0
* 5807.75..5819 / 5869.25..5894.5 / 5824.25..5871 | 0.2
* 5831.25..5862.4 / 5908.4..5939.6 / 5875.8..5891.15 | -0.1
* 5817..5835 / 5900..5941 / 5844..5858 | 0.0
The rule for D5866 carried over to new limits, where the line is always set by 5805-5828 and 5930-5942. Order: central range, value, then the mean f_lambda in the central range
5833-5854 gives 0.1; 21.3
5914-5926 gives 0.2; 20.5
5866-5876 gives -0.1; 21.5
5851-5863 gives 0.3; 20.7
